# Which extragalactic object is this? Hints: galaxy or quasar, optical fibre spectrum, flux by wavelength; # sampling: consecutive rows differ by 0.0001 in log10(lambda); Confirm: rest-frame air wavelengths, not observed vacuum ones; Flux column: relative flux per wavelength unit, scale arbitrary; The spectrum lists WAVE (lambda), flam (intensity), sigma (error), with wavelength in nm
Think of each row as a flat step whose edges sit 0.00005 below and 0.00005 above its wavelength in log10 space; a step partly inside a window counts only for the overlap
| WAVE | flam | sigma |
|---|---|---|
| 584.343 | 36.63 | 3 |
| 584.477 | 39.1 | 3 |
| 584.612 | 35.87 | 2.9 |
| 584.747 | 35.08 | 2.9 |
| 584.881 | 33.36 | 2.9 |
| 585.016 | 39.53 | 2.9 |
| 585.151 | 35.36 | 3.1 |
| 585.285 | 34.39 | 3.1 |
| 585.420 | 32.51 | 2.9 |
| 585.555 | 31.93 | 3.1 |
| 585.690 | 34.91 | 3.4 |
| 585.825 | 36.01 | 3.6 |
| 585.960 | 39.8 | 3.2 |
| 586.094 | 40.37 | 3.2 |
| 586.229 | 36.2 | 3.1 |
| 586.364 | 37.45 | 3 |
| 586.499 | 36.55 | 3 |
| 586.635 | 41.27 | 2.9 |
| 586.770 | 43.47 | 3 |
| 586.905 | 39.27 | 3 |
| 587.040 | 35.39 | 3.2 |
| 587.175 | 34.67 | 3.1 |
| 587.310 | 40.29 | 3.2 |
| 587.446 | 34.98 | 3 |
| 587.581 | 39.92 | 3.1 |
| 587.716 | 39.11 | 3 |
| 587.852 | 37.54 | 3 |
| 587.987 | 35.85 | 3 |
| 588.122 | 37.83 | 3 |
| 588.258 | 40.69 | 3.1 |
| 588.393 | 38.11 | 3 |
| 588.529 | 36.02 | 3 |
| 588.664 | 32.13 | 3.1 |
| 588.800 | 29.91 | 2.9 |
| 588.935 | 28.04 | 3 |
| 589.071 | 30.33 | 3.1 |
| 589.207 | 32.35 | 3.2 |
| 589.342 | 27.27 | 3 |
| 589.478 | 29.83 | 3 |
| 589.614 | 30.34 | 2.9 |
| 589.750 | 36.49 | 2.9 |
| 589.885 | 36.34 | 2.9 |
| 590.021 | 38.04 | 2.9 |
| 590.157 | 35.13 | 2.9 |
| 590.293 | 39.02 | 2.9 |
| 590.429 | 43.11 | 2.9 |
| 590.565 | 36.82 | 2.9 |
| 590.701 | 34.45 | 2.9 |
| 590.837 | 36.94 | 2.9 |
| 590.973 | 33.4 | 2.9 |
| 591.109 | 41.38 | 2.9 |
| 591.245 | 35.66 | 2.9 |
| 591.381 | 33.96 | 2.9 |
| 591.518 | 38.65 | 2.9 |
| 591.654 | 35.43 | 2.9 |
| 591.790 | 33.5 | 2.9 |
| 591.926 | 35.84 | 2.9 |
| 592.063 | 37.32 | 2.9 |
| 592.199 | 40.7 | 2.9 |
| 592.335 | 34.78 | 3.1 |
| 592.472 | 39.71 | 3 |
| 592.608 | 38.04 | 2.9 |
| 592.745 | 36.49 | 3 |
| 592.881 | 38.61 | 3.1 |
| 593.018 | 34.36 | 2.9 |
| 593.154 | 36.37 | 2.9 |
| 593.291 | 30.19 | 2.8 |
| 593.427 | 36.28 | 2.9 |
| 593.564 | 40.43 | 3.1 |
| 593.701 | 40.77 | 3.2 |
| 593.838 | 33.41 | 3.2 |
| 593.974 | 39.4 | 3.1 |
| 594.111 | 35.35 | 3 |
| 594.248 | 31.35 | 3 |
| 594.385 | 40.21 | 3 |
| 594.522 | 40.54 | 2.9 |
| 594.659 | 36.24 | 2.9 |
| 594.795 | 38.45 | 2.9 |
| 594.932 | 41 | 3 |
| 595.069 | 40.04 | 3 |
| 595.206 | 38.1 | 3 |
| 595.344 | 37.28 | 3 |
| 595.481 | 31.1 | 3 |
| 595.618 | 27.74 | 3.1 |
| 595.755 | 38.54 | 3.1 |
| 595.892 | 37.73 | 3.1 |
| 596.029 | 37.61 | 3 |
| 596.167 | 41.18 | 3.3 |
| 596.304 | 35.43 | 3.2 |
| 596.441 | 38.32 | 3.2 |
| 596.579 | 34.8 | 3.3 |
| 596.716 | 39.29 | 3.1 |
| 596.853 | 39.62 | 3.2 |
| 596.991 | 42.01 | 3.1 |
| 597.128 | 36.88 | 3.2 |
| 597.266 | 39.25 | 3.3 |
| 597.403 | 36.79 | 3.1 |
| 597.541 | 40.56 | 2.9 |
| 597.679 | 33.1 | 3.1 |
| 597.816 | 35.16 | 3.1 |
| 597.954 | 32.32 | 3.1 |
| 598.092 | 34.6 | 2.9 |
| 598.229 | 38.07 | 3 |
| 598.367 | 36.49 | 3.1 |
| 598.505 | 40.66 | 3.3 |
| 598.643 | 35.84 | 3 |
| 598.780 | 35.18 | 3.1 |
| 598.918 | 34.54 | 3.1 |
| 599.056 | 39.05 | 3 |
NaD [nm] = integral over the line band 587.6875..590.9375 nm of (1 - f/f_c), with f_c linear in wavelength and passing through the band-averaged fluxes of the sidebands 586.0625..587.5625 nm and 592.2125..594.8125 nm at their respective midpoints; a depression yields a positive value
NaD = 0.23 nm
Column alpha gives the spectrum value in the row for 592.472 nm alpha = 39.71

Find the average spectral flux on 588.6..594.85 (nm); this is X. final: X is 35.7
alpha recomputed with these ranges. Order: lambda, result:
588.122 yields 37.83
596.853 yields 39.62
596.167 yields 41.18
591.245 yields 35.66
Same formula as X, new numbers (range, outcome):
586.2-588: 38.1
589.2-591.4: 35.5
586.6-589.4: 35.9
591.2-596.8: 36.8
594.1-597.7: 37.4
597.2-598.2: 36.1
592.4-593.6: 36.6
